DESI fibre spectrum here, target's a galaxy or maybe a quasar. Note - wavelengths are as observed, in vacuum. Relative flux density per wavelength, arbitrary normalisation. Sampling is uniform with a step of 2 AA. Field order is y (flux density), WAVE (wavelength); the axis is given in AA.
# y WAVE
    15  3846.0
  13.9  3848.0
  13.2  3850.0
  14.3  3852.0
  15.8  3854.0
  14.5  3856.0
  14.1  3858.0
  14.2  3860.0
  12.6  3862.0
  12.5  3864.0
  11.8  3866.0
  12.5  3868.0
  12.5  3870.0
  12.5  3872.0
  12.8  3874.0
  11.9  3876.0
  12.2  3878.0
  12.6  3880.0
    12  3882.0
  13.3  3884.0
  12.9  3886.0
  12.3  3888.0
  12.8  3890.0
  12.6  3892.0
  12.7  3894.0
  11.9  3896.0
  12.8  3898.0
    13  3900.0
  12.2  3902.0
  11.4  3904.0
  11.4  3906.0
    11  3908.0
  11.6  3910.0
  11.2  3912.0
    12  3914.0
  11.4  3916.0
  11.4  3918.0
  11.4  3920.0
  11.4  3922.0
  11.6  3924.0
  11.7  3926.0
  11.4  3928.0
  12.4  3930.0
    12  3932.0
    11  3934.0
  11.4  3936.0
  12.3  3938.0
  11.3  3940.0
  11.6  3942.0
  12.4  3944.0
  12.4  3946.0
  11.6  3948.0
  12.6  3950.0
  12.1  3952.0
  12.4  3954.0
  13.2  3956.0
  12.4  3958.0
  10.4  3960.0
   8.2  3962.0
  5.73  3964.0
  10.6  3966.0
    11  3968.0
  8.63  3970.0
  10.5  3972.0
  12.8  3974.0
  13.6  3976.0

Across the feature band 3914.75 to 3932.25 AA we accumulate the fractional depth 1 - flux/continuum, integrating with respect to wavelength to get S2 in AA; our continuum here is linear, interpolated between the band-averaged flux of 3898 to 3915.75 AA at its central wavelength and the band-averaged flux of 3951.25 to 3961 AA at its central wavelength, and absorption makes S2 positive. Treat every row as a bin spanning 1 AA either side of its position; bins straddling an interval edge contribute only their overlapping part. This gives 0.4 AA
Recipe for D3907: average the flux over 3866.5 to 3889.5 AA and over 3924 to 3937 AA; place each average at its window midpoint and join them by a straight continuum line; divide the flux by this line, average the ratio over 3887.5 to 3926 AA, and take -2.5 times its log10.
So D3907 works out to 0.01 mag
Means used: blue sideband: 12.5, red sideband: 11.6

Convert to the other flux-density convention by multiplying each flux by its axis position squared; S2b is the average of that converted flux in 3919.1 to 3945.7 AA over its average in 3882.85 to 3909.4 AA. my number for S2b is 0.97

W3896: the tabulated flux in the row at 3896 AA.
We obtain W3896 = 11.9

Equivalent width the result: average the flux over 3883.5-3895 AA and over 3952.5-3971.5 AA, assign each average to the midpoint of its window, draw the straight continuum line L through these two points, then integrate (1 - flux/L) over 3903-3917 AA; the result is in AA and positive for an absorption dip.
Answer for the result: 0.7 AA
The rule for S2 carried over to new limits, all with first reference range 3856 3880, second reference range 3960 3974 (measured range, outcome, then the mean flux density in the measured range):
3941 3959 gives -4.08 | 12.3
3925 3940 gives -1.56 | 11.7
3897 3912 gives -0.41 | 11.9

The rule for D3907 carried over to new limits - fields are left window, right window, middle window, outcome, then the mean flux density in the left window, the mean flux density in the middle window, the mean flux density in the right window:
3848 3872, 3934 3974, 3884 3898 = 0.01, 13.4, 12.6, 11.1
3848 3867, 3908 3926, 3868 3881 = 0.05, 13.7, 12.4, 11.5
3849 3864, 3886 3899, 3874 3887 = 0.04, 14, 12.5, 12.5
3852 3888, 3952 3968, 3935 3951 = -0.09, 13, 11.9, 10.6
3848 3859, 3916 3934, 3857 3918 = 0.06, 14.3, 12.3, 11.6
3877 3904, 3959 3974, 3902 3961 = -0.09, 12.5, 11.7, 9.53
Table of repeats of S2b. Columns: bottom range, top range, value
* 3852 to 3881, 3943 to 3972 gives 0.88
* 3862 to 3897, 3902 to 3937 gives 0.94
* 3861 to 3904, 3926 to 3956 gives 0.99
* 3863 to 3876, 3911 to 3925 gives 0.95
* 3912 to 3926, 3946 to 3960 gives 1.08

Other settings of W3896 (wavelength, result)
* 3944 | 12.4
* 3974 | 12.8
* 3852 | 14.3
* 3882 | 12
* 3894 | 12.7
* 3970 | 8.63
